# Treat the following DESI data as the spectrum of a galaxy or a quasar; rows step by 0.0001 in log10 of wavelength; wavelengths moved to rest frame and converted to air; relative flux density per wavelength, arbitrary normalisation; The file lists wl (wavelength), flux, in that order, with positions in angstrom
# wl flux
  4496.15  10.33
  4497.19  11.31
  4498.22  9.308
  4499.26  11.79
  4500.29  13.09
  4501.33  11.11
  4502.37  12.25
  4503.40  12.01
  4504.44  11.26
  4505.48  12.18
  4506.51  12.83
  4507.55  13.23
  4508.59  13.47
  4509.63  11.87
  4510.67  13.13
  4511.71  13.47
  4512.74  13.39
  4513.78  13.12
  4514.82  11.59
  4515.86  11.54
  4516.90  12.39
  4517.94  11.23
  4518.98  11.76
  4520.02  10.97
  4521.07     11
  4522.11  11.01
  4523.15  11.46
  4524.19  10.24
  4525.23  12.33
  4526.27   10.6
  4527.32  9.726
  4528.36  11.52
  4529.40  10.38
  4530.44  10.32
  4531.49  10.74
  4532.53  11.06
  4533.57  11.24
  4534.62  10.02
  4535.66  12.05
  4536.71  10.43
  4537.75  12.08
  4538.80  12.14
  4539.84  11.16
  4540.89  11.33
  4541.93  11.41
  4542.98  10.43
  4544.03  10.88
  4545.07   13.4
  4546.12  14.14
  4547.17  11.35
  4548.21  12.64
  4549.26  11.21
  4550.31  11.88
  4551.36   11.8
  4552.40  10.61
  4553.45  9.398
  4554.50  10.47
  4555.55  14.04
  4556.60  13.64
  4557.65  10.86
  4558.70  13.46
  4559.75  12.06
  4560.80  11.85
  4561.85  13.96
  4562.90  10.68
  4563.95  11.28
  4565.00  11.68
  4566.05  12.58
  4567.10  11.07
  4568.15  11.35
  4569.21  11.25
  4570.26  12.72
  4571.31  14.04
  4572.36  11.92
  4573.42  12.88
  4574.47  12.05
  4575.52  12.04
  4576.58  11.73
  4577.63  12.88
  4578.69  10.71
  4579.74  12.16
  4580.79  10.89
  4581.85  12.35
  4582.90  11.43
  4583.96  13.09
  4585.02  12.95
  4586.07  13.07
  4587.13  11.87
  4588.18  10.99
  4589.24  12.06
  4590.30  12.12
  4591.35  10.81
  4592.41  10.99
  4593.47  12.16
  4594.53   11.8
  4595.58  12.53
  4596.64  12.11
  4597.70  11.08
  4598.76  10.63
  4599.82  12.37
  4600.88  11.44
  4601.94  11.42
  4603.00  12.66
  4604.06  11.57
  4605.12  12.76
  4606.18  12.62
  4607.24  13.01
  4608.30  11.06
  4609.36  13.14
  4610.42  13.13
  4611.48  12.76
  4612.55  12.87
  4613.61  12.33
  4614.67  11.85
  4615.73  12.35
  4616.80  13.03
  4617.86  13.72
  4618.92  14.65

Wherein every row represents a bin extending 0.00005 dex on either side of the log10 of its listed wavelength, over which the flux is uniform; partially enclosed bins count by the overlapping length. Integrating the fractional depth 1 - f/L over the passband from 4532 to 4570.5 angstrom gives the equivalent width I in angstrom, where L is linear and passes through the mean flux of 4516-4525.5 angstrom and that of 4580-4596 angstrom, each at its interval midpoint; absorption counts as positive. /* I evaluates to -0.3 angstrom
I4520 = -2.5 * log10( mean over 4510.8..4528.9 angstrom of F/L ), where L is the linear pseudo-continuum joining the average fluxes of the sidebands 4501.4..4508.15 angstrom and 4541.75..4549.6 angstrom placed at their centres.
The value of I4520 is 0.05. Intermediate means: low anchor 12.2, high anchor 12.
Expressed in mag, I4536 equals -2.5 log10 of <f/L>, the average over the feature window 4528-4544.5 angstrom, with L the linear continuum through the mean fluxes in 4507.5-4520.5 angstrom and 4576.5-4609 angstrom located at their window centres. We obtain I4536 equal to 0.110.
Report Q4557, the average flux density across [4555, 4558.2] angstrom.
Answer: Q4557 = 12.8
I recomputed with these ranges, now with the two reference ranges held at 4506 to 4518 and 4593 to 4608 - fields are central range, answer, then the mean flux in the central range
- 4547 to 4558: 0.63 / 11.7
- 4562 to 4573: 0.27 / 11.9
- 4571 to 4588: -0.07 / 12.2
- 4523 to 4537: 1.86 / 10.9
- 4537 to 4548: 0.53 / 11.8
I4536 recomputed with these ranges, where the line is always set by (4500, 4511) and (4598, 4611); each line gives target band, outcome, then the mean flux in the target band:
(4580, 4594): 0.024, 11.9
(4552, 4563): 0.025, 12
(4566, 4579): 0.011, 12.1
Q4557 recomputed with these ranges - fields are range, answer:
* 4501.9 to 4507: 12.1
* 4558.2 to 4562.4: 12.8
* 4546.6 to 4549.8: 11.8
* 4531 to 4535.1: 10.8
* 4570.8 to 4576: 12.6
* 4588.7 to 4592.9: 11.5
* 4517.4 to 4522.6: 11.2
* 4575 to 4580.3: 11.9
